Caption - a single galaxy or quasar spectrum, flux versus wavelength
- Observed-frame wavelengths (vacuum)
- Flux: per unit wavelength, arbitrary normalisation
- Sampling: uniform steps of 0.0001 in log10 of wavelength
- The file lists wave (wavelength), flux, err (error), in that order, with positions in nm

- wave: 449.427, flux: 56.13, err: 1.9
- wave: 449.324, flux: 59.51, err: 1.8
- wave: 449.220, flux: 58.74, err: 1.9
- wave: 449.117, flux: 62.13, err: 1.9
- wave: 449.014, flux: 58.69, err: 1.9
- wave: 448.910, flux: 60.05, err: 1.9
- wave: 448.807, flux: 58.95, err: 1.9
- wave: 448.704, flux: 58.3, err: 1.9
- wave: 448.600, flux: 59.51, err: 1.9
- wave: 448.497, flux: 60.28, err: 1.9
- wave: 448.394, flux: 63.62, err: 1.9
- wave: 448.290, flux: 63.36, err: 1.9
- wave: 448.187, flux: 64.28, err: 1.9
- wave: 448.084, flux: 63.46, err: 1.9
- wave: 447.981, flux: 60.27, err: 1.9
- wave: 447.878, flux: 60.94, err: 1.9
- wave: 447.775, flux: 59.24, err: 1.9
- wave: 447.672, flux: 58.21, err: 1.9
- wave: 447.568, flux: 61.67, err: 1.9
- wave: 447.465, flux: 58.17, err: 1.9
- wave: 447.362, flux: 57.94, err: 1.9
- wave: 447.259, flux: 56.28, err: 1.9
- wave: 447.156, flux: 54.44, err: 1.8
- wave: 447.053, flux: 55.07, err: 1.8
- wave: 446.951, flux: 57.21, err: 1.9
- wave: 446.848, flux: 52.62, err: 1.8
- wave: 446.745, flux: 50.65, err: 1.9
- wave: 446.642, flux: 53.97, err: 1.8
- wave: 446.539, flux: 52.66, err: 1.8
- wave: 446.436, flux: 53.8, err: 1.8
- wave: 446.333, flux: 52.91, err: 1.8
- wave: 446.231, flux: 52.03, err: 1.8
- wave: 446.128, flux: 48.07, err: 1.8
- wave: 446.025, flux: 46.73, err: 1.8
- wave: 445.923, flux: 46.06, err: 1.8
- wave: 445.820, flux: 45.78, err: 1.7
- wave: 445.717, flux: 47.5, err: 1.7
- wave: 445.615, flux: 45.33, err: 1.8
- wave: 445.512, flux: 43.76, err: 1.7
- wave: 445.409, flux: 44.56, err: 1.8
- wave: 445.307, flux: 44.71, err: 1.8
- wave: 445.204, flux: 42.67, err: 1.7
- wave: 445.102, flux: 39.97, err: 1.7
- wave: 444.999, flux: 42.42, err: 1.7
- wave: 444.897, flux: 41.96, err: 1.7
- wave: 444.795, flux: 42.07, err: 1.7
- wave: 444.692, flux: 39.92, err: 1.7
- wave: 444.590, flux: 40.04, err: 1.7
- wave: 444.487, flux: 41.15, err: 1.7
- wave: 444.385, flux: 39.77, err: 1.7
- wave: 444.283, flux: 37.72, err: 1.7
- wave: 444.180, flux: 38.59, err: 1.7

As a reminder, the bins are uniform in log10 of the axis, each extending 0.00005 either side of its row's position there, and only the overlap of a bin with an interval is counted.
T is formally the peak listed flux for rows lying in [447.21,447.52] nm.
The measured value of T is 58.17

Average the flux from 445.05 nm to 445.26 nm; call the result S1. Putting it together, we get 41.3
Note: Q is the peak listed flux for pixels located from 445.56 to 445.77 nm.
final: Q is 47.5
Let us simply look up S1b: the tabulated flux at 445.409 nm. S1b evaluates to 44.56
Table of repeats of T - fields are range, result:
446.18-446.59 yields 53.8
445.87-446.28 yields 52.03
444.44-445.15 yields 42.42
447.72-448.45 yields 64.28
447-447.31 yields 56.28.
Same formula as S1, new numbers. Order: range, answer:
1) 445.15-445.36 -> 43.8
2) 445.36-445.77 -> 45.2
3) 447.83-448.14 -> 61.7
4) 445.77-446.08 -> 46.2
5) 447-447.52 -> 56.5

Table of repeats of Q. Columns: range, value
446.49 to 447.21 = 57.21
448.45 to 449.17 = 62.13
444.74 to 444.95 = 42.07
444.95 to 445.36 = 44.71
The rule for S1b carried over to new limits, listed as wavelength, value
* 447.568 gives 61.67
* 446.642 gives 53.97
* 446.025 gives 46.73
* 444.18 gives 38.59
